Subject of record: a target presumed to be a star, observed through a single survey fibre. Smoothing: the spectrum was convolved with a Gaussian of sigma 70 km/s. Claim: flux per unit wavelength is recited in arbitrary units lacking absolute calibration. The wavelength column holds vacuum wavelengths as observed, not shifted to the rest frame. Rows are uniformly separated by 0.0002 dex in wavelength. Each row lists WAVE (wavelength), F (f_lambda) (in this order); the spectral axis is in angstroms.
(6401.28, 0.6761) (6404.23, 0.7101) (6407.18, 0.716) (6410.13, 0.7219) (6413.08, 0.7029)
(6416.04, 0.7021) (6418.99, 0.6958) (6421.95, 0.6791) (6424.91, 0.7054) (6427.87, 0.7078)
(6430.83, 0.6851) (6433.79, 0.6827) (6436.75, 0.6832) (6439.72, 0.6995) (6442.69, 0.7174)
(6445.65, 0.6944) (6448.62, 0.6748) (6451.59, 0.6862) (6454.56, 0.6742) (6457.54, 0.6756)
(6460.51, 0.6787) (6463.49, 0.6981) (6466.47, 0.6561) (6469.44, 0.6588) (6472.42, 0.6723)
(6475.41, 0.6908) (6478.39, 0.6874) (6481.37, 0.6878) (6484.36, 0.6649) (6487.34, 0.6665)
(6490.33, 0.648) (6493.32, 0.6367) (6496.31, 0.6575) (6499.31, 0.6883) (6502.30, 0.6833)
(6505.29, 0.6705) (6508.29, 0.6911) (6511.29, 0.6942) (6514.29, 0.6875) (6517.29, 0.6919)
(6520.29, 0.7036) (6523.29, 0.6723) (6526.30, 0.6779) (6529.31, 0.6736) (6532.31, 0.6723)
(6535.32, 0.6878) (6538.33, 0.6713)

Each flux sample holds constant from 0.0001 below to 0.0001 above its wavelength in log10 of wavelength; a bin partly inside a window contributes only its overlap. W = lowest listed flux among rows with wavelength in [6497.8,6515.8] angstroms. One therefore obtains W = 0.6705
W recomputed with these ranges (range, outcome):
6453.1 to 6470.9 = 0.6561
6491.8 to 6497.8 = 0.6367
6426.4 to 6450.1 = 0.6748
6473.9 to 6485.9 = 0.6649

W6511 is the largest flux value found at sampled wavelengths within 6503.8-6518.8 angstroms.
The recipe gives 0.6942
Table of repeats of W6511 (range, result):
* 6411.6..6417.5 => 0.7029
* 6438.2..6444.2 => 0.7174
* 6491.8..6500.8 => 0.6883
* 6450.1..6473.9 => 0.6981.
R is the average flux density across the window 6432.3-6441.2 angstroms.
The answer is 0.689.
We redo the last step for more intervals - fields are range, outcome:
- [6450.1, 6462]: 0.679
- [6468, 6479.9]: 0.677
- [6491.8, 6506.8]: 0.667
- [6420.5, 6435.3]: 0.692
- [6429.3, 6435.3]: 0.685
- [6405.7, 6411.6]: 0.719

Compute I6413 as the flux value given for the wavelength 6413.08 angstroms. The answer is 0.7029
